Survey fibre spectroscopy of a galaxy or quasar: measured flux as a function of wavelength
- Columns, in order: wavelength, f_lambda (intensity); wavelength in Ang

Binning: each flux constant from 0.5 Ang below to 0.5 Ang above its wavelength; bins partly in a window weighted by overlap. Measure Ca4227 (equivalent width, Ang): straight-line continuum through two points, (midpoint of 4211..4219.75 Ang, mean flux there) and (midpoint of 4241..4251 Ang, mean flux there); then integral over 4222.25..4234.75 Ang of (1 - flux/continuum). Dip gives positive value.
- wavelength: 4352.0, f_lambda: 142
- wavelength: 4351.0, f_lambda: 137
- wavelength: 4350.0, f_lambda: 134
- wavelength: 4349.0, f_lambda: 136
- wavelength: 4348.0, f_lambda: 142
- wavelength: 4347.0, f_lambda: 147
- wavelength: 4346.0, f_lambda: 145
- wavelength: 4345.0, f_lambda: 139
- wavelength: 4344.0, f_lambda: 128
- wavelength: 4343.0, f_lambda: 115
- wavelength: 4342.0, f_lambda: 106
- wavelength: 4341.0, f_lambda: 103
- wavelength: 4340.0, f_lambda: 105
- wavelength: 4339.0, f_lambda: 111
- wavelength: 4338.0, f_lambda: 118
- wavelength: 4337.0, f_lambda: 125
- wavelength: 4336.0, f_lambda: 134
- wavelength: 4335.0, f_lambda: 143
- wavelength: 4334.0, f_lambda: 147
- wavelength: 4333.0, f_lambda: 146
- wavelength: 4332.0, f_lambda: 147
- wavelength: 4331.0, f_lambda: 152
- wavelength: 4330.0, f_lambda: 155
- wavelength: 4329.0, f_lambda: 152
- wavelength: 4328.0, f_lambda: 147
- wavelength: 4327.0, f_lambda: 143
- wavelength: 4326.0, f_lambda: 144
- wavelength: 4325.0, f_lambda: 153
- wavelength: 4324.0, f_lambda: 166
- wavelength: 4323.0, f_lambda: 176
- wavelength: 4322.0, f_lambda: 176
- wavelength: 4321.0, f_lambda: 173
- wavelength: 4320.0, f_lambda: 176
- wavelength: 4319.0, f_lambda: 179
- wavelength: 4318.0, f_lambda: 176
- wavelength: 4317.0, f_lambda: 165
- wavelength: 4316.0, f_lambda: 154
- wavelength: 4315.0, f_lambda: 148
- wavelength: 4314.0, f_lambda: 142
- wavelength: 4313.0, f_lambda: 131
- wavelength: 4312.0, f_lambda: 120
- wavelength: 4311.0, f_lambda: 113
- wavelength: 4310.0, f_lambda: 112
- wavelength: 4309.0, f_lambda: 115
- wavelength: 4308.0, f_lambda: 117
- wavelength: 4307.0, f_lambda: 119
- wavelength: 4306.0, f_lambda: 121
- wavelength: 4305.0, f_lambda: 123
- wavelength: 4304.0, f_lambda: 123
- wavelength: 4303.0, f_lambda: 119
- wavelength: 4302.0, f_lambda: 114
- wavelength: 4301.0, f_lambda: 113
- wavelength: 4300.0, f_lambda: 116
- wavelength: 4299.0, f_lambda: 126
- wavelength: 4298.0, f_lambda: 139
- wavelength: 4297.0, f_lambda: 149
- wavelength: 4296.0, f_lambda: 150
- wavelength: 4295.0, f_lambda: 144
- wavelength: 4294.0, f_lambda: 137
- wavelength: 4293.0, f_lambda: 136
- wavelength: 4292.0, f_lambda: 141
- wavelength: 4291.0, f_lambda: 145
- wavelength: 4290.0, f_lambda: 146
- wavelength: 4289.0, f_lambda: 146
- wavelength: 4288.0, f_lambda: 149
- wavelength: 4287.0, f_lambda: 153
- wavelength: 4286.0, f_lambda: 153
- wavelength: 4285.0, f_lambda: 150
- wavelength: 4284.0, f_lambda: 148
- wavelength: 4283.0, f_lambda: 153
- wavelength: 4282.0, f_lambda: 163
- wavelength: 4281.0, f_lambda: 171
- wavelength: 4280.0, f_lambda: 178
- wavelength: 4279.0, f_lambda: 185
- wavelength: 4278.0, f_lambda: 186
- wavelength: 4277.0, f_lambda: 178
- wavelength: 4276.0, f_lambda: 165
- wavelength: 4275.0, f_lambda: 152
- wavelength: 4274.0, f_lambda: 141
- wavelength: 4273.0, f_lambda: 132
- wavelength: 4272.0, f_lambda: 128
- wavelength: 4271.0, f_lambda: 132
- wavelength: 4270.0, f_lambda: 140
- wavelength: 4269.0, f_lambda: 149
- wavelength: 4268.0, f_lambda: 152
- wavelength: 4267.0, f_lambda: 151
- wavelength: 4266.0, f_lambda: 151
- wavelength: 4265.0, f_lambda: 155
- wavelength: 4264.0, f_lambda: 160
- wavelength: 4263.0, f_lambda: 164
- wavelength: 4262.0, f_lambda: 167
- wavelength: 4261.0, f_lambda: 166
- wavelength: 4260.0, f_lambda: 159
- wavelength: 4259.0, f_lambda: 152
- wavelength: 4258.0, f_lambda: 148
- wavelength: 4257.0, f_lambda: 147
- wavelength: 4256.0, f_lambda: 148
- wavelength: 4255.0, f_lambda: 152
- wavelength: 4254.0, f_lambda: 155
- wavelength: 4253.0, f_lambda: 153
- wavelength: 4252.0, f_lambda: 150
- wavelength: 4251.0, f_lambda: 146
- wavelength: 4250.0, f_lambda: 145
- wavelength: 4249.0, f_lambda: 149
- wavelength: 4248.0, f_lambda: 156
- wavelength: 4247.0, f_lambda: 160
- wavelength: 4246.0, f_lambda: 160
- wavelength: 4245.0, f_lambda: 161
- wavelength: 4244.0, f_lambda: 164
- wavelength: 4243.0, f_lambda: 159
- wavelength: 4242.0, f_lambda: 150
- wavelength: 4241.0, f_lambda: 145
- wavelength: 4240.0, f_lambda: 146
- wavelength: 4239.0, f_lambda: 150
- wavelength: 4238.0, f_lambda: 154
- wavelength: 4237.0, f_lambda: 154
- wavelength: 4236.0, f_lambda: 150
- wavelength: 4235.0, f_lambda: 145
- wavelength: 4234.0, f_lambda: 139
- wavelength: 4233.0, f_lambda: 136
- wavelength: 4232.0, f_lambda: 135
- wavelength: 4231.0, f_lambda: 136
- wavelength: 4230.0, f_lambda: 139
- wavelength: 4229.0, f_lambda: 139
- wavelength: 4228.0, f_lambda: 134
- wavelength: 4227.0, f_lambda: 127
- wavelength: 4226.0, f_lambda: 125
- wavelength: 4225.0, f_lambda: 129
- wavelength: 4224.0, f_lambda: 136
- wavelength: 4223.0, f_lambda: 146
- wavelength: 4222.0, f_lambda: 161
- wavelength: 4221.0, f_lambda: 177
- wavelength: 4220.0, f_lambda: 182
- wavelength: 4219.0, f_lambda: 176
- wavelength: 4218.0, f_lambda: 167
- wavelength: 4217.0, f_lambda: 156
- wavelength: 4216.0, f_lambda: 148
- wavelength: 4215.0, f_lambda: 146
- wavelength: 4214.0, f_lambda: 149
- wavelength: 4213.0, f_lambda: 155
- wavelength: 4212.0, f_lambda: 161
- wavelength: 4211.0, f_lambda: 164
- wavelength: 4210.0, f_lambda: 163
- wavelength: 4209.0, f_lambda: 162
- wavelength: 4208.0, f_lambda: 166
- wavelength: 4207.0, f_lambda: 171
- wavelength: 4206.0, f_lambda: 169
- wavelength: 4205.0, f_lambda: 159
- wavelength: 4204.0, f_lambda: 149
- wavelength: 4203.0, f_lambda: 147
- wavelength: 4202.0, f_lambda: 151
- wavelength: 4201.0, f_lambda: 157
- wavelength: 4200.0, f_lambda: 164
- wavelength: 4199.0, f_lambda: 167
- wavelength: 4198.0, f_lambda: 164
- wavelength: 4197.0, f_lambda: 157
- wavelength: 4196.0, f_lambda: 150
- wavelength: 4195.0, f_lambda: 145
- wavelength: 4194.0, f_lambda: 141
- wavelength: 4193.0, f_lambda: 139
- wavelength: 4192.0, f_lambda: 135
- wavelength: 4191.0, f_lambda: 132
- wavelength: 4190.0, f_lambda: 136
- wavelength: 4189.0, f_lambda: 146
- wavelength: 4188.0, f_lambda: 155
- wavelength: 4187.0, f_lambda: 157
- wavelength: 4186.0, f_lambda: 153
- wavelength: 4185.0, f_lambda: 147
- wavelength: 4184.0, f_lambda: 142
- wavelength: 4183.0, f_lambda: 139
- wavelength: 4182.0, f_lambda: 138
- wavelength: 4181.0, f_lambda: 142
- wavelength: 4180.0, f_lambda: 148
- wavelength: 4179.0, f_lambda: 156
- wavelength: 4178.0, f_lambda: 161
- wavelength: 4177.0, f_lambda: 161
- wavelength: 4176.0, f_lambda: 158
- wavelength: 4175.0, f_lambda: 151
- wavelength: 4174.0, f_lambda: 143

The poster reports 1.7 Ang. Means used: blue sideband 158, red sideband 155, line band 136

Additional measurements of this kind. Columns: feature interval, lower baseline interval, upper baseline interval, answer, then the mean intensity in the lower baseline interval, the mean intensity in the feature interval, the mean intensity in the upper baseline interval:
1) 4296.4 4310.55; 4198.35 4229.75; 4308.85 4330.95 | 2.8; 155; 122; 151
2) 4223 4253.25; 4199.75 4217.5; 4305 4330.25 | 1.7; 158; 146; 146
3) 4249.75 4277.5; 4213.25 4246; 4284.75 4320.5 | -1.5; 149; 151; 138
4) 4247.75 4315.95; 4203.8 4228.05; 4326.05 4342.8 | -0.6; 156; 145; 133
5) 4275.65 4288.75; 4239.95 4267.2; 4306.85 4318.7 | -1.6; 154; 164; 136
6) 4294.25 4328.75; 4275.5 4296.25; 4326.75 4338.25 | 1.8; 156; 141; 143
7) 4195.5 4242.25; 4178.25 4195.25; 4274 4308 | -2.5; 144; 152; 145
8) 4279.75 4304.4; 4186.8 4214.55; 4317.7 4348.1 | 0.8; 154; 142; 144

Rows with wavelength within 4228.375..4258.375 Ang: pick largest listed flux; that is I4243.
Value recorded 164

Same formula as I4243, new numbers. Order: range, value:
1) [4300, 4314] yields 142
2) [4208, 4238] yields 182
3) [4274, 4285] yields 186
